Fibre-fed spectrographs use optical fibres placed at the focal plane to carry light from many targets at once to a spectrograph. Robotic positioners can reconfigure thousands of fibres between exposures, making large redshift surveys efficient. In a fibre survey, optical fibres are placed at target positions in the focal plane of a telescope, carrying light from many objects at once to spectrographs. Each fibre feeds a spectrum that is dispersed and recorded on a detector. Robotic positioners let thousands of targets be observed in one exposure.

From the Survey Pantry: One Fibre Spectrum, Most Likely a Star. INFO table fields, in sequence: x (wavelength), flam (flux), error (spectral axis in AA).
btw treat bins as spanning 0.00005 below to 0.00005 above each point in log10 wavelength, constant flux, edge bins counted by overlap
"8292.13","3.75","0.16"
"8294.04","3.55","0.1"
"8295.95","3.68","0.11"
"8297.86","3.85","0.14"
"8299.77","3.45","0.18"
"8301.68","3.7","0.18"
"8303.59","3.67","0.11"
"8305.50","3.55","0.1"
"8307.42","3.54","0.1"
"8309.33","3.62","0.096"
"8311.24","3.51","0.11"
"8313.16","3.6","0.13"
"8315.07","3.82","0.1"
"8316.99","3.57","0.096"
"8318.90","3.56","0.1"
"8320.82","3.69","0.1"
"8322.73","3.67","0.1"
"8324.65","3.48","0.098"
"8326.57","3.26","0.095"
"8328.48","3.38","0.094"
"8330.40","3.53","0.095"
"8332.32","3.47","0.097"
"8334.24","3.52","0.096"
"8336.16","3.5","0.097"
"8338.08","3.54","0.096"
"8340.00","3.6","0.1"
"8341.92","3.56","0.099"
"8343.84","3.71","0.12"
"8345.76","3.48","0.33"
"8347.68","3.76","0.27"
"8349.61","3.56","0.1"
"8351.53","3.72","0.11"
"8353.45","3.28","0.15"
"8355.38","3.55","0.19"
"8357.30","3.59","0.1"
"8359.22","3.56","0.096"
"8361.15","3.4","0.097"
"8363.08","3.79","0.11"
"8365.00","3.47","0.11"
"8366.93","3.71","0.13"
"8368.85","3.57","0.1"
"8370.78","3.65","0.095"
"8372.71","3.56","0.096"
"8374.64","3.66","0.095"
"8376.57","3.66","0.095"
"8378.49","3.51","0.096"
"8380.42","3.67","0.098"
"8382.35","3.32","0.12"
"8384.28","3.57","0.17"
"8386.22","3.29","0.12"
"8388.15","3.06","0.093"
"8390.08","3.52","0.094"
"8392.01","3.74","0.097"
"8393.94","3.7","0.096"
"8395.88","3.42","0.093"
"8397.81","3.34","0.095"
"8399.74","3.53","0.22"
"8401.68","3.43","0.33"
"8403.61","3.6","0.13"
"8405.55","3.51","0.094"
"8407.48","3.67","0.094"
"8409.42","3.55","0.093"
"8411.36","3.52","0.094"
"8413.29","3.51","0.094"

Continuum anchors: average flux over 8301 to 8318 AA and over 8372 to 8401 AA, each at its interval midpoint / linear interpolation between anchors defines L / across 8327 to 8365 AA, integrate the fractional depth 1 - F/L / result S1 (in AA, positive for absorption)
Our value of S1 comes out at 0.2 AA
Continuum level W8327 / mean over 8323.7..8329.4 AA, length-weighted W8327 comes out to 3.38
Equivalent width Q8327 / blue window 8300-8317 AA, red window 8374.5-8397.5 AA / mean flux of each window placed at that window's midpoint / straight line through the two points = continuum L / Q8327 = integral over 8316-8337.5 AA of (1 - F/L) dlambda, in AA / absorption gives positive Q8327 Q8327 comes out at 0.5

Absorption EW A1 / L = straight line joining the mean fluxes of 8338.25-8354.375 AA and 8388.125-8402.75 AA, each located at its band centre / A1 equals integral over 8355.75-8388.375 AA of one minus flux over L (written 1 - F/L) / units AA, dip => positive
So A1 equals 0.0 AA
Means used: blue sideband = 3.58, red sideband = 3.5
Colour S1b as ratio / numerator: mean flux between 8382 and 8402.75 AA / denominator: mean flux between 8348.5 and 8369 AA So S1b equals 1.0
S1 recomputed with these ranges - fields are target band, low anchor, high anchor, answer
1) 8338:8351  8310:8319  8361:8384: 0.0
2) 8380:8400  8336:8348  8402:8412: 0.6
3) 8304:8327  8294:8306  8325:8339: -0.2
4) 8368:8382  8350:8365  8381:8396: -0.4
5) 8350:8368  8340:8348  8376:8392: 0.0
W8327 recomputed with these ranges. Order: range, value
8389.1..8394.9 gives 3.66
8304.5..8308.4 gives 3.55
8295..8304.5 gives 3.67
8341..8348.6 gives 3.63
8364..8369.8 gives 3.59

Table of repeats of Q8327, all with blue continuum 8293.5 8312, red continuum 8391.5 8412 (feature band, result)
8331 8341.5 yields 0.2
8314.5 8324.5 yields -0.1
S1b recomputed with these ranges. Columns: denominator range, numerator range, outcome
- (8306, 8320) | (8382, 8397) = 0.96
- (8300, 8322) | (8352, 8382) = 0.99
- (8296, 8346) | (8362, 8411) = 0.99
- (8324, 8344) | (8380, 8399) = 0.99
